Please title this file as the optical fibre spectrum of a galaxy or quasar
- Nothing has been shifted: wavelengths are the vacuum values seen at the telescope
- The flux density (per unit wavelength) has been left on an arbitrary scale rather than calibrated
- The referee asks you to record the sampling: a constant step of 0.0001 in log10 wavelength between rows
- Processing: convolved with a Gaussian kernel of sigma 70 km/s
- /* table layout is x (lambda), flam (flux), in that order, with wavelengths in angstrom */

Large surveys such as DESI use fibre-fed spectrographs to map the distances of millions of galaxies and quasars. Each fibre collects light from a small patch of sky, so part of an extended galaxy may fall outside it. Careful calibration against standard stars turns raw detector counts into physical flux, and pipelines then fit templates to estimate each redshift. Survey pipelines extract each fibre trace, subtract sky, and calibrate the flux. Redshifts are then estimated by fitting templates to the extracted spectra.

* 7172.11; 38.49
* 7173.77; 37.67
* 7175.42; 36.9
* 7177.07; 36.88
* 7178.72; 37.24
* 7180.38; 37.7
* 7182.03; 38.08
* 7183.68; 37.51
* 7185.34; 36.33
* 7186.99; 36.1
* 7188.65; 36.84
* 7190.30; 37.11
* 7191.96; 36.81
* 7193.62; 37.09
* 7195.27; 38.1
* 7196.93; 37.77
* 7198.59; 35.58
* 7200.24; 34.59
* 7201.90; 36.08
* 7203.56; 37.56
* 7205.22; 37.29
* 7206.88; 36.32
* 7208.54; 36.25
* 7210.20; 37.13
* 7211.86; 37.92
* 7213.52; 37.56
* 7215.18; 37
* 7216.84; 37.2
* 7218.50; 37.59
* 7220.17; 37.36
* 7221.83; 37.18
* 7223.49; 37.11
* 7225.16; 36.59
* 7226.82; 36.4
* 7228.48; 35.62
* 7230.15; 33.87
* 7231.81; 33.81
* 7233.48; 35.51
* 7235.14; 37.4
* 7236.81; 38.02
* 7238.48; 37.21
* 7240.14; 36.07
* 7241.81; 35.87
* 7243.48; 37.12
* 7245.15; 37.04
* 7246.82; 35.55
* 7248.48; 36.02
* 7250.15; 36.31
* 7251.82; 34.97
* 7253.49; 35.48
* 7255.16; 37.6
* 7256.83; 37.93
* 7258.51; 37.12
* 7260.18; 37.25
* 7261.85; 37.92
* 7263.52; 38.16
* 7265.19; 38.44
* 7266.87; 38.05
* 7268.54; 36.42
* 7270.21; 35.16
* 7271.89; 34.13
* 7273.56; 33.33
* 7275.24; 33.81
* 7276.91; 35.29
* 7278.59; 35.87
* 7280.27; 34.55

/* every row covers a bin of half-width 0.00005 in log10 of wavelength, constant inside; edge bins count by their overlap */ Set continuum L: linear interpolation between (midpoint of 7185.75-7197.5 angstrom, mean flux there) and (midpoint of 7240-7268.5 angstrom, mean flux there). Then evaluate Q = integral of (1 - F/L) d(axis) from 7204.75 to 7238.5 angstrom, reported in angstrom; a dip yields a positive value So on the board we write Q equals 0.29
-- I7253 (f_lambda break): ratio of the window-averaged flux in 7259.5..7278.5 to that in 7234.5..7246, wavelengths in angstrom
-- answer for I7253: 0.98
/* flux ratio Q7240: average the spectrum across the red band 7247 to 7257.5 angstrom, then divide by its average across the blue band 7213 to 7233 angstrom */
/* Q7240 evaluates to 1.00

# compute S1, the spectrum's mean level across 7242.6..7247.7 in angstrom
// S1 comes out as 36.6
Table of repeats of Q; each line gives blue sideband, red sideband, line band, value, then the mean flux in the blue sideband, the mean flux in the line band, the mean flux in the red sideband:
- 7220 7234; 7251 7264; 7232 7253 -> 0.1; 35.9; 36.3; 37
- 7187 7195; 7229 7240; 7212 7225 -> -0.3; 36.9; 37.3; 36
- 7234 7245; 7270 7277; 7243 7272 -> -1.1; 36.9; 36.8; 34.2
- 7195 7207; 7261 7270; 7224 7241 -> 0.5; 36.6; 36.1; 37.6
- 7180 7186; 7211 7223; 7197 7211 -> 0.4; 37.4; 36.4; 37.4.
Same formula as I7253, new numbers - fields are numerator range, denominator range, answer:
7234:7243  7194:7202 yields 1.01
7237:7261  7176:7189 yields 0.99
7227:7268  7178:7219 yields 0.99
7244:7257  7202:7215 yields 0.98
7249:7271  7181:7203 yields 1.00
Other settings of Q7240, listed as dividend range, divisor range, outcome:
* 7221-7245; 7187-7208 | 0.99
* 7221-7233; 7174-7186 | 0.96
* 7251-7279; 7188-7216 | 0.98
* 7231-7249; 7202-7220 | 0.98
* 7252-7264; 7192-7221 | 1.01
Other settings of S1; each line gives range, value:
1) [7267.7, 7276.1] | 34.6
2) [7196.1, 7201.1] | 36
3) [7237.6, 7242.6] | 36.4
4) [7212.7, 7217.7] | 37.3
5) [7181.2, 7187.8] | 37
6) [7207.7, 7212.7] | 37.1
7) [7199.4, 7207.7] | 36.4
